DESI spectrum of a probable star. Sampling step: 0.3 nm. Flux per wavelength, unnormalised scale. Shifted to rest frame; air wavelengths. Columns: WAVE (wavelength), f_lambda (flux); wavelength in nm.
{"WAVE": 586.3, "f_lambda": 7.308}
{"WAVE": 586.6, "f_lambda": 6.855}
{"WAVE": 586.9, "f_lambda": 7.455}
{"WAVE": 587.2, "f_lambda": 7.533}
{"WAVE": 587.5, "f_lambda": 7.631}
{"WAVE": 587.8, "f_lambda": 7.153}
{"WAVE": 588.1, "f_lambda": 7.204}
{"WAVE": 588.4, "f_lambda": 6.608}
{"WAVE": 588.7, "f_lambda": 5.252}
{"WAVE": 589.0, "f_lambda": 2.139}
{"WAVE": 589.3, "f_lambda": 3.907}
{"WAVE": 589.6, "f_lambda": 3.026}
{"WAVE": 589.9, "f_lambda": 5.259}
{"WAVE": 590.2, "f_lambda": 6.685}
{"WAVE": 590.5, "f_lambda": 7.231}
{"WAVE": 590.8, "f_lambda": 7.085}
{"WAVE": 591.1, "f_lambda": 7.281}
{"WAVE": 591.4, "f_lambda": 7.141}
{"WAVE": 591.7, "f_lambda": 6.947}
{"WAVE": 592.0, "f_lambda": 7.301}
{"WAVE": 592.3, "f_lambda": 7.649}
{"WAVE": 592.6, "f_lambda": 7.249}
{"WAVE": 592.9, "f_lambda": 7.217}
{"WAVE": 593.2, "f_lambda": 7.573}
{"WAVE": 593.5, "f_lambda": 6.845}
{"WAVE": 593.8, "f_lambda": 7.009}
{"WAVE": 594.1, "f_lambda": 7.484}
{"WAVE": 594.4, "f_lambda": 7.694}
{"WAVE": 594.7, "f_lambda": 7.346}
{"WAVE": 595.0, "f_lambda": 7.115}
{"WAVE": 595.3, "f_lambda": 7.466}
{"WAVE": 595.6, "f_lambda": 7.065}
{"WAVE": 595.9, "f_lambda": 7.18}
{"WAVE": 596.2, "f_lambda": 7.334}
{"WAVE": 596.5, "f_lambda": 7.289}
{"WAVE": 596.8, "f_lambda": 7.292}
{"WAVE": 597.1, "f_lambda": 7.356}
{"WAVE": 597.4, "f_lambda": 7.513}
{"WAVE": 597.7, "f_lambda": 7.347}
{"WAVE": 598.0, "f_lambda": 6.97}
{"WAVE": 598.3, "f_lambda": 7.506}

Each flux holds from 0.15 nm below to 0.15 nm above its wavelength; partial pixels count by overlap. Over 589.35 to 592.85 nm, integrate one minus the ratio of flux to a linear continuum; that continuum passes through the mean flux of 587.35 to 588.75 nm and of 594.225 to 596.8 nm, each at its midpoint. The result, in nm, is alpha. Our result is 0.25 nm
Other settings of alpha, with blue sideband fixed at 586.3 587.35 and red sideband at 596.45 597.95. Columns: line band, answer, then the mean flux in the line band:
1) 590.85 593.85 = 0.037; 7.22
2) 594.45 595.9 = 0.011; 7.27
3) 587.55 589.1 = 0.293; 5.91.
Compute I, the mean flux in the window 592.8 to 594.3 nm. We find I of 7.24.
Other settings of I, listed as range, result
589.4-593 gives 6.63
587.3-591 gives 5.81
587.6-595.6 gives 6.59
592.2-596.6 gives 7.3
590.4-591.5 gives 7.18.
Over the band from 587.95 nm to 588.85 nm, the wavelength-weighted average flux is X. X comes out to 6.35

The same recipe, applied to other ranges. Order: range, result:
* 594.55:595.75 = 7.25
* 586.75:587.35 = 7.49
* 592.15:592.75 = 7.45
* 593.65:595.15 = 7.33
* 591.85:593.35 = 7.4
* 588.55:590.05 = 3.92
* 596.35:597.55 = 7.36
